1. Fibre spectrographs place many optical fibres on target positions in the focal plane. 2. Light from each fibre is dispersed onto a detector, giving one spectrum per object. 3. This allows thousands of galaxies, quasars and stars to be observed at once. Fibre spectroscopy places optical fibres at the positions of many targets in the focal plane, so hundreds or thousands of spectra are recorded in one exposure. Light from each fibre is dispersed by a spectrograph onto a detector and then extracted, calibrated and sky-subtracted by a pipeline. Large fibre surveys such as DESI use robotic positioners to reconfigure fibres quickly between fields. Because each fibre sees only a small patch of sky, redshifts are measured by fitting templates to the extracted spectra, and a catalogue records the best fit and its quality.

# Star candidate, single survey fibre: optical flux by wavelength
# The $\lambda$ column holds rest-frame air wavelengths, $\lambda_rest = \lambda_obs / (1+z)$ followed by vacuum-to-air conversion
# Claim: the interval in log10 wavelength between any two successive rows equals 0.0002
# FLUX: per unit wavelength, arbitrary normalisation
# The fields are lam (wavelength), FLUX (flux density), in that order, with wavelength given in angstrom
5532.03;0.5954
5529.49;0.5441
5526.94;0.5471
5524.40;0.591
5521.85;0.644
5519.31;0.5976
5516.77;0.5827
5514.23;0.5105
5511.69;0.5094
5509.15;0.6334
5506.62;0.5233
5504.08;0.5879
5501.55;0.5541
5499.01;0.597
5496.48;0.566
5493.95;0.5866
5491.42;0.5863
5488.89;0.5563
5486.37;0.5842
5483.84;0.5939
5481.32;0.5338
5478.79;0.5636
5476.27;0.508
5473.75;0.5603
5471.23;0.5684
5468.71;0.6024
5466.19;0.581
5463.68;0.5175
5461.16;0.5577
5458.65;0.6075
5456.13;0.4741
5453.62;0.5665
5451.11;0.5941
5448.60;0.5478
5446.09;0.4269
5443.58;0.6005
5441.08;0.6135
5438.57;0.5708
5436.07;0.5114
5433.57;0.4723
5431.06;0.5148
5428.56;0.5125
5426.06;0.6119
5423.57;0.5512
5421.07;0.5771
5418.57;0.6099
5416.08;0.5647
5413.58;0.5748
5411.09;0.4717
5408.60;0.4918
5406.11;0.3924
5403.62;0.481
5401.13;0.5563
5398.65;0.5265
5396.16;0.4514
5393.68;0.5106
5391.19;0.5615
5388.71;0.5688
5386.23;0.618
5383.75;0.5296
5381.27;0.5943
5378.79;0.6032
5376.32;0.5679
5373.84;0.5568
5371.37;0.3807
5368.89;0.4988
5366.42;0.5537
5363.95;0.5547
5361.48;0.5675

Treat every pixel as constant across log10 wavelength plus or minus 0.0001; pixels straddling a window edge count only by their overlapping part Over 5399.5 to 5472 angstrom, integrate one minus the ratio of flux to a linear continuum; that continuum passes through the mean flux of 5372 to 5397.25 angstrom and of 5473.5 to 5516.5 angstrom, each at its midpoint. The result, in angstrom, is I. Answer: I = 2.0 angstrom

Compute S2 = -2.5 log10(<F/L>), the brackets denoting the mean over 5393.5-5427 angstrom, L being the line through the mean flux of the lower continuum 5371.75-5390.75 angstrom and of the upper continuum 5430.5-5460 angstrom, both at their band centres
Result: 0.06 mag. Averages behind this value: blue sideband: 0.568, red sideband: 0.542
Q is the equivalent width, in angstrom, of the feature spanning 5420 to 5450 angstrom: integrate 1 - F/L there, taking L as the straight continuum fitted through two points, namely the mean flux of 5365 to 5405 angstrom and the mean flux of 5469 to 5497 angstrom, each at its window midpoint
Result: 0.4 angstrom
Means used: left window 0.535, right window 0.566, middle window 0.543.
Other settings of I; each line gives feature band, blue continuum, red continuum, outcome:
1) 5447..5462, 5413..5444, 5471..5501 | 0.20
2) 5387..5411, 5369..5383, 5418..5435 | 1.60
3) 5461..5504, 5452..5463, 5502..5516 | -1.10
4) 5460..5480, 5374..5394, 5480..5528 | 0.53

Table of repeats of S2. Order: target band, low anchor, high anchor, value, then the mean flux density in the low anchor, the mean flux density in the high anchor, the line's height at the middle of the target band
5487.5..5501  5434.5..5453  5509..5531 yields -0.03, 0.551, 0.571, 0.564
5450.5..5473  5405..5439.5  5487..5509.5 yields -0.02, 0.531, 0.575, 0.554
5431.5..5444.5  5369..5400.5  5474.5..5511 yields 0.01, 0.538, 0.569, 0.553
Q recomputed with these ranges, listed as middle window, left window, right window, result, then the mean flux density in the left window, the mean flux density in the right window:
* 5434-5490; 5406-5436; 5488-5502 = 0.2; 0.533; 0.576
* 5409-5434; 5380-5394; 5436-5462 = 0.6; 0.567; 0.554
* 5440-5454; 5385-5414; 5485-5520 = -0.4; 0.515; 0.569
